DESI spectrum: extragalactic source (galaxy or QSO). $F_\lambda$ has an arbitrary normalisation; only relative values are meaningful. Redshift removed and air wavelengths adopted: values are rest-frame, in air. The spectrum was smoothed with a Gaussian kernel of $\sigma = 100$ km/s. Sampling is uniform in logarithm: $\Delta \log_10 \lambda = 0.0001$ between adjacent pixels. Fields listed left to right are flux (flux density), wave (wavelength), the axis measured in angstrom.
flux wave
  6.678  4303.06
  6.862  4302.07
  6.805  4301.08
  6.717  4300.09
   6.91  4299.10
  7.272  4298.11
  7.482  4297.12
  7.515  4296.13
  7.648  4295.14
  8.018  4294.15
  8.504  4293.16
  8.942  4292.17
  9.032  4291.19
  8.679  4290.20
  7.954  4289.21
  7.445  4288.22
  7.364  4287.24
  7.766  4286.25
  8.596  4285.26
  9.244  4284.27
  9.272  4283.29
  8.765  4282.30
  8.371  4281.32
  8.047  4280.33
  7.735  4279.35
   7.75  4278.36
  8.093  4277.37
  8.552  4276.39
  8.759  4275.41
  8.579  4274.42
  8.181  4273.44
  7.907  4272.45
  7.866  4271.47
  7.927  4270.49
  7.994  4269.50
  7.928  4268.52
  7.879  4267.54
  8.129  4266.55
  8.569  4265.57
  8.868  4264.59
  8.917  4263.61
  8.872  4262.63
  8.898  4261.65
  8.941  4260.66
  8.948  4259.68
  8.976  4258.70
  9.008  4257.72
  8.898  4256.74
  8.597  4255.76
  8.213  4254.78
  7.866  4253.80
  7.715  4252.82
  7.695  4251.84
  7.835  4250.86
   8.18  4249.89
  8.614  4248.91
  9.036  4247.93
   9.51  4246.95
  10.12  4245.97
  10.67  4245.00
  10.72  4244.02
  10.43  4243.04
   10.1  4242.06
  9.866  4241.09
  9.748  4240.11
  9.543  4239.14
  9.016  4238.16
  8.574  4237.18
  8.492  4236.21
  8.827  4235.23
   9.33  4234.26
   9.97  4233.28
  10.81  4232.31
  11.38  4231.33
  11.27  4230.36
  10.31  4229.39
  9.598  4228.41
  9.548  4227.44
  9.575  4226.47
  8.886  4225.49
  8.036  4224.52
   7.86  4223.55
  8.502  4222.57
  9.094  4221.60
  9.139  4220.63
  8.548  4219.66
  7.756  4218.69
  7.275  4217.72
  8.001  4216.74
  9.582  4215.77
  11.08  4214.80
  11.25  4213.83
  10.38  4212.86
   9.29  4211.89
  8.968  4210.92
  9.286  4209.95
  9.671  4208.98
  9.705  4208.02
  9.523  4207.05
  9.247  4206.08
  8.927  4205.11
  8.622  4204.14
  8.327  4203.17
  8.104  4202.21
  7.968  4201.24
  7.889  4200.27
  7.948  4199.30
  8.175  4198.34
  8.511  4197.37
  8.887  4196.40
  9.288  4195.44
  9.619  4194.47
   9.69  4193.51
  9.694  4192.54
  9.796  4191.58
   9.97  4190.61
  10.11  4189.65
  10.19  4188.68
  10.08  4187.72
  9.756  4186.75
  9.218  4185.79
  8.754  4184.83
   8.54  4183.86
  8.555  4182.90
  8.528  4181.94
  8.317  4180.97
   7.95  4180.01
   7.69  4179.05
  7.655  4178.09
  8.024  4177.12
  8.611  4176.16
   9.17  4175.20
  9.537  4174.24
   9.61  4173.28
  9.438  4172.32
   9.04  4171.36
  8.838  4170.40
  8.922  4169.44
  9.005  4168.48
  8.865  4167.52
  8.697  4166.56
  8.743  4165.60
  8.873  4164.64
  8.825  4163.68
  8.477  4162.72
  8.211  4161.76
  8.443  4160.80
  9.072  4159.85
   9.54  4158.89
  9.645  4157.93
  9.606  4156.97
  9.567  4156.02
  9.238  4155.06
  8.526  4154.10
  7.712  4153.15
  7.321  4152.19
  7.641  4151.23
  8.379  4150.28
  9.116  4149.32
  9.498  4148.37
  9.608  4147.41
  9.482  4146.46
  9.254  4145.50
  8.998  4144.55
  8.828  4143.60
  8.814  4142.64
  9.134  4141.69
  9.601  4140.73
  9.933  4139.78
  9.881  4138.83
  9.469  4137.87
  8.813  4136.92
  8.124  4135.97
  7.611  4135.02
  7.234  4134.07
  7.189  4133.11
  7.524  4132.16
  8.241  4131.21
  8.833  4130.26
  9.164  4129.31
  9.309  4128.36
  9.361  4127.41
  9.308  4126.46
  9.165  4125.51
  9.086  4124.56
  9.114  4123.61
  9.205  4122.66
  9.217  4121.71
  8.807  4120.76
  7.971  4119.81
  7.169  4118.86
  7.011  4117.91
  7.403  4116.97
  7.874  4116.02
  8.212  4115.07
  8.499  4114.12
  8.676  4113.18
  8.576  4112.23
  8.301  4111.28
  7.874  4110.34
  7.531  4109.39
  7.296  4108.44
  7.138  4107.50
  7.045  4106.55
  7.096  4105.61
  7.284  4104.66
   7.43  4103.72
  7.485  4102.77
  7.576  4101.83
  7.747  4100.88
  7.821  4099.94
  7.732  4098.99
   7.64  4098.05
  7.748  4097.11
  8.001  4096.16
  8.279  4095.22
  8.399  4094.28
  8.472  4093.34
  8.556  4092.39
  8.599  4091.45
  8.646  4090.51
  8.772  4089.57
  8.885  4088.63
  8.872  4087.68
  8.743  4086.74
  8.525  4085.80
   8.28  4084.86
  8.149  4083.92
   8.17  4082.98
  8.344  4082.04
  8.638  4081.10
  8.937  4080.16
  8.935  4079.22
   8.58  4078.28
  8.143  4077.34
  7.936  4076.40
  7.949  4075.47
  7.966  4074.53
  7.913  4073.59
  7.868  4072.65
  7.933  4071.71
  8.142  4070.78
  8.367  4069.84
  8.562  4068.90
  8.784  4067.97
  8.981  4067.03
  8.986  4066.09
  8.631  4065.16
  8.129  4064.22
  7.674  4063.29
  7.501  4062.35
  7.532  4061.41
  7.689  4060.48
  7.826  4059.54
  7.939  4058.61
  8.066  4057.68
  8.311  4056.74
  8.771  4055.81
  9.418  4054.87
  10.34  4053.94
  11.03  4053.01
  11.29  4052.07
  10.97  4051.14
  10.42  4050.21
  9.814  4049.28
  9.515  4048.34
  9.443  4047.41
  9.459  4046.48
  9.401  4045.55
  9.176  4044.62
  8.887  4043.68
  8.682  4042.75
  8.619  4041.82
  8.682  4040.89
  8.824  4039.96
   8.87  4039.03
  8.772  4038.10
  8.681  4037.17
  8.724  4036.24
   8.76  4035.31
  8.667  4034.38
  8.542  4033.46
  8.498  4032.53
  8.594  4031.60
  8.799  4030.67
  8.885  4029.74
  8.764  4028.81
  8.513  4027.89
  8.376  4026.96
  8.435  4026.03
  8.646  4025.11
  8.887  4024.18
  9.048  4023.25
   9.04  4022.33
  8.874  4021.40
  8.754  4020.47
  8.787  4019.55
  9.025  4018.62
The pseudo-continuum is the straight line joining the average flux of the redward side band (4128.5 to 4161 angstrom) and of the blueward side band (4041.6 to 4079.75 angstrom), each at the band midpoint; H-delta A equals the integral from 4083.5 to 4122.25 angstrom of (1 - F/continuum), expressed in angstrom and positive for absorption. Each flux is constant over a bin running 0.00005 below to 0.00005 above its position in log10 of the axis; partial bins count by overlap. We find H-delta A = 3.32 angstrom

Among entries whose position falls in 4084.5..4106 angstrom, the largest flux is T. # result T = 8.885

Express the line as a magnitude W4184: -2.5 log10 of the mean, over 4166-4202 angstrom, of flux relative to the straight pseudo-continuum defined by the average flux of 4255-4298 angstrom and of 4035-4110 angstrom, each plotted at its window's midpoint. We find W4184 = -0.07 mag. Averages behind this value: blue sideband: 8.48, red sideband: 8.35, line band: 8.93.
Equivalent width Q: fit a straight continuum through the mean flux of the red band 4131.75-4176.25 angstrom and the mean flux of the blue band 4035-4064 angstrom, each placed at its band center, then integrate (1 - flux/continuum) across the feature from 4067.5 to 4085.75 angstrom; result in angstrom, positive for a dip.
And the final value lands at 1.3 angstrom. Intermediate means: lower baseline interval 9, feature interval 8.3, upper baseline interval 8.85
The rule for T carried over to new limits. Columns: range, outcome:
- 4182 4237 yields 11.38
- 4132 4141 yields 9.933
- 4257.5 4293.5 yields 9.272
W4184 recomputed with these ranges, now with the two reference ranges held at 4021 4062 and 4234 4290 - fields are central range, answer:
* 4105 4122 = 0.13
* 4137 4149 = -0.06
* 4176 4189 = 0.01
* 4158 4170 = 0.00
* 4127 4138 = 0.06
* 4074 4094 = 0.05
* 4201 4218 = -0.06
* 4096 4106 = 0.17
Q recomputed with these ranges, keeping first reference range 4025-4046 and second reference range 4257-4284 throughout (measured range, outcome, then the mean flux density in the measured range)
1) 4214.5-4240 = -2.18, 9.23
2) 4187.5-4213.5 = -1.99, 9.19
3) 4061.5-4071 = 0.38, 8.34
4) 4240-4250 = -1.54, 9.78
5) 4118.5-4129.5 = -0.37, 8.91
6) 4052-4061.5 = -0.19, 8.89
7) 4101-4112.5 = 1.47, 7.54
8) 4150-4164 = -0.16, 8.68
